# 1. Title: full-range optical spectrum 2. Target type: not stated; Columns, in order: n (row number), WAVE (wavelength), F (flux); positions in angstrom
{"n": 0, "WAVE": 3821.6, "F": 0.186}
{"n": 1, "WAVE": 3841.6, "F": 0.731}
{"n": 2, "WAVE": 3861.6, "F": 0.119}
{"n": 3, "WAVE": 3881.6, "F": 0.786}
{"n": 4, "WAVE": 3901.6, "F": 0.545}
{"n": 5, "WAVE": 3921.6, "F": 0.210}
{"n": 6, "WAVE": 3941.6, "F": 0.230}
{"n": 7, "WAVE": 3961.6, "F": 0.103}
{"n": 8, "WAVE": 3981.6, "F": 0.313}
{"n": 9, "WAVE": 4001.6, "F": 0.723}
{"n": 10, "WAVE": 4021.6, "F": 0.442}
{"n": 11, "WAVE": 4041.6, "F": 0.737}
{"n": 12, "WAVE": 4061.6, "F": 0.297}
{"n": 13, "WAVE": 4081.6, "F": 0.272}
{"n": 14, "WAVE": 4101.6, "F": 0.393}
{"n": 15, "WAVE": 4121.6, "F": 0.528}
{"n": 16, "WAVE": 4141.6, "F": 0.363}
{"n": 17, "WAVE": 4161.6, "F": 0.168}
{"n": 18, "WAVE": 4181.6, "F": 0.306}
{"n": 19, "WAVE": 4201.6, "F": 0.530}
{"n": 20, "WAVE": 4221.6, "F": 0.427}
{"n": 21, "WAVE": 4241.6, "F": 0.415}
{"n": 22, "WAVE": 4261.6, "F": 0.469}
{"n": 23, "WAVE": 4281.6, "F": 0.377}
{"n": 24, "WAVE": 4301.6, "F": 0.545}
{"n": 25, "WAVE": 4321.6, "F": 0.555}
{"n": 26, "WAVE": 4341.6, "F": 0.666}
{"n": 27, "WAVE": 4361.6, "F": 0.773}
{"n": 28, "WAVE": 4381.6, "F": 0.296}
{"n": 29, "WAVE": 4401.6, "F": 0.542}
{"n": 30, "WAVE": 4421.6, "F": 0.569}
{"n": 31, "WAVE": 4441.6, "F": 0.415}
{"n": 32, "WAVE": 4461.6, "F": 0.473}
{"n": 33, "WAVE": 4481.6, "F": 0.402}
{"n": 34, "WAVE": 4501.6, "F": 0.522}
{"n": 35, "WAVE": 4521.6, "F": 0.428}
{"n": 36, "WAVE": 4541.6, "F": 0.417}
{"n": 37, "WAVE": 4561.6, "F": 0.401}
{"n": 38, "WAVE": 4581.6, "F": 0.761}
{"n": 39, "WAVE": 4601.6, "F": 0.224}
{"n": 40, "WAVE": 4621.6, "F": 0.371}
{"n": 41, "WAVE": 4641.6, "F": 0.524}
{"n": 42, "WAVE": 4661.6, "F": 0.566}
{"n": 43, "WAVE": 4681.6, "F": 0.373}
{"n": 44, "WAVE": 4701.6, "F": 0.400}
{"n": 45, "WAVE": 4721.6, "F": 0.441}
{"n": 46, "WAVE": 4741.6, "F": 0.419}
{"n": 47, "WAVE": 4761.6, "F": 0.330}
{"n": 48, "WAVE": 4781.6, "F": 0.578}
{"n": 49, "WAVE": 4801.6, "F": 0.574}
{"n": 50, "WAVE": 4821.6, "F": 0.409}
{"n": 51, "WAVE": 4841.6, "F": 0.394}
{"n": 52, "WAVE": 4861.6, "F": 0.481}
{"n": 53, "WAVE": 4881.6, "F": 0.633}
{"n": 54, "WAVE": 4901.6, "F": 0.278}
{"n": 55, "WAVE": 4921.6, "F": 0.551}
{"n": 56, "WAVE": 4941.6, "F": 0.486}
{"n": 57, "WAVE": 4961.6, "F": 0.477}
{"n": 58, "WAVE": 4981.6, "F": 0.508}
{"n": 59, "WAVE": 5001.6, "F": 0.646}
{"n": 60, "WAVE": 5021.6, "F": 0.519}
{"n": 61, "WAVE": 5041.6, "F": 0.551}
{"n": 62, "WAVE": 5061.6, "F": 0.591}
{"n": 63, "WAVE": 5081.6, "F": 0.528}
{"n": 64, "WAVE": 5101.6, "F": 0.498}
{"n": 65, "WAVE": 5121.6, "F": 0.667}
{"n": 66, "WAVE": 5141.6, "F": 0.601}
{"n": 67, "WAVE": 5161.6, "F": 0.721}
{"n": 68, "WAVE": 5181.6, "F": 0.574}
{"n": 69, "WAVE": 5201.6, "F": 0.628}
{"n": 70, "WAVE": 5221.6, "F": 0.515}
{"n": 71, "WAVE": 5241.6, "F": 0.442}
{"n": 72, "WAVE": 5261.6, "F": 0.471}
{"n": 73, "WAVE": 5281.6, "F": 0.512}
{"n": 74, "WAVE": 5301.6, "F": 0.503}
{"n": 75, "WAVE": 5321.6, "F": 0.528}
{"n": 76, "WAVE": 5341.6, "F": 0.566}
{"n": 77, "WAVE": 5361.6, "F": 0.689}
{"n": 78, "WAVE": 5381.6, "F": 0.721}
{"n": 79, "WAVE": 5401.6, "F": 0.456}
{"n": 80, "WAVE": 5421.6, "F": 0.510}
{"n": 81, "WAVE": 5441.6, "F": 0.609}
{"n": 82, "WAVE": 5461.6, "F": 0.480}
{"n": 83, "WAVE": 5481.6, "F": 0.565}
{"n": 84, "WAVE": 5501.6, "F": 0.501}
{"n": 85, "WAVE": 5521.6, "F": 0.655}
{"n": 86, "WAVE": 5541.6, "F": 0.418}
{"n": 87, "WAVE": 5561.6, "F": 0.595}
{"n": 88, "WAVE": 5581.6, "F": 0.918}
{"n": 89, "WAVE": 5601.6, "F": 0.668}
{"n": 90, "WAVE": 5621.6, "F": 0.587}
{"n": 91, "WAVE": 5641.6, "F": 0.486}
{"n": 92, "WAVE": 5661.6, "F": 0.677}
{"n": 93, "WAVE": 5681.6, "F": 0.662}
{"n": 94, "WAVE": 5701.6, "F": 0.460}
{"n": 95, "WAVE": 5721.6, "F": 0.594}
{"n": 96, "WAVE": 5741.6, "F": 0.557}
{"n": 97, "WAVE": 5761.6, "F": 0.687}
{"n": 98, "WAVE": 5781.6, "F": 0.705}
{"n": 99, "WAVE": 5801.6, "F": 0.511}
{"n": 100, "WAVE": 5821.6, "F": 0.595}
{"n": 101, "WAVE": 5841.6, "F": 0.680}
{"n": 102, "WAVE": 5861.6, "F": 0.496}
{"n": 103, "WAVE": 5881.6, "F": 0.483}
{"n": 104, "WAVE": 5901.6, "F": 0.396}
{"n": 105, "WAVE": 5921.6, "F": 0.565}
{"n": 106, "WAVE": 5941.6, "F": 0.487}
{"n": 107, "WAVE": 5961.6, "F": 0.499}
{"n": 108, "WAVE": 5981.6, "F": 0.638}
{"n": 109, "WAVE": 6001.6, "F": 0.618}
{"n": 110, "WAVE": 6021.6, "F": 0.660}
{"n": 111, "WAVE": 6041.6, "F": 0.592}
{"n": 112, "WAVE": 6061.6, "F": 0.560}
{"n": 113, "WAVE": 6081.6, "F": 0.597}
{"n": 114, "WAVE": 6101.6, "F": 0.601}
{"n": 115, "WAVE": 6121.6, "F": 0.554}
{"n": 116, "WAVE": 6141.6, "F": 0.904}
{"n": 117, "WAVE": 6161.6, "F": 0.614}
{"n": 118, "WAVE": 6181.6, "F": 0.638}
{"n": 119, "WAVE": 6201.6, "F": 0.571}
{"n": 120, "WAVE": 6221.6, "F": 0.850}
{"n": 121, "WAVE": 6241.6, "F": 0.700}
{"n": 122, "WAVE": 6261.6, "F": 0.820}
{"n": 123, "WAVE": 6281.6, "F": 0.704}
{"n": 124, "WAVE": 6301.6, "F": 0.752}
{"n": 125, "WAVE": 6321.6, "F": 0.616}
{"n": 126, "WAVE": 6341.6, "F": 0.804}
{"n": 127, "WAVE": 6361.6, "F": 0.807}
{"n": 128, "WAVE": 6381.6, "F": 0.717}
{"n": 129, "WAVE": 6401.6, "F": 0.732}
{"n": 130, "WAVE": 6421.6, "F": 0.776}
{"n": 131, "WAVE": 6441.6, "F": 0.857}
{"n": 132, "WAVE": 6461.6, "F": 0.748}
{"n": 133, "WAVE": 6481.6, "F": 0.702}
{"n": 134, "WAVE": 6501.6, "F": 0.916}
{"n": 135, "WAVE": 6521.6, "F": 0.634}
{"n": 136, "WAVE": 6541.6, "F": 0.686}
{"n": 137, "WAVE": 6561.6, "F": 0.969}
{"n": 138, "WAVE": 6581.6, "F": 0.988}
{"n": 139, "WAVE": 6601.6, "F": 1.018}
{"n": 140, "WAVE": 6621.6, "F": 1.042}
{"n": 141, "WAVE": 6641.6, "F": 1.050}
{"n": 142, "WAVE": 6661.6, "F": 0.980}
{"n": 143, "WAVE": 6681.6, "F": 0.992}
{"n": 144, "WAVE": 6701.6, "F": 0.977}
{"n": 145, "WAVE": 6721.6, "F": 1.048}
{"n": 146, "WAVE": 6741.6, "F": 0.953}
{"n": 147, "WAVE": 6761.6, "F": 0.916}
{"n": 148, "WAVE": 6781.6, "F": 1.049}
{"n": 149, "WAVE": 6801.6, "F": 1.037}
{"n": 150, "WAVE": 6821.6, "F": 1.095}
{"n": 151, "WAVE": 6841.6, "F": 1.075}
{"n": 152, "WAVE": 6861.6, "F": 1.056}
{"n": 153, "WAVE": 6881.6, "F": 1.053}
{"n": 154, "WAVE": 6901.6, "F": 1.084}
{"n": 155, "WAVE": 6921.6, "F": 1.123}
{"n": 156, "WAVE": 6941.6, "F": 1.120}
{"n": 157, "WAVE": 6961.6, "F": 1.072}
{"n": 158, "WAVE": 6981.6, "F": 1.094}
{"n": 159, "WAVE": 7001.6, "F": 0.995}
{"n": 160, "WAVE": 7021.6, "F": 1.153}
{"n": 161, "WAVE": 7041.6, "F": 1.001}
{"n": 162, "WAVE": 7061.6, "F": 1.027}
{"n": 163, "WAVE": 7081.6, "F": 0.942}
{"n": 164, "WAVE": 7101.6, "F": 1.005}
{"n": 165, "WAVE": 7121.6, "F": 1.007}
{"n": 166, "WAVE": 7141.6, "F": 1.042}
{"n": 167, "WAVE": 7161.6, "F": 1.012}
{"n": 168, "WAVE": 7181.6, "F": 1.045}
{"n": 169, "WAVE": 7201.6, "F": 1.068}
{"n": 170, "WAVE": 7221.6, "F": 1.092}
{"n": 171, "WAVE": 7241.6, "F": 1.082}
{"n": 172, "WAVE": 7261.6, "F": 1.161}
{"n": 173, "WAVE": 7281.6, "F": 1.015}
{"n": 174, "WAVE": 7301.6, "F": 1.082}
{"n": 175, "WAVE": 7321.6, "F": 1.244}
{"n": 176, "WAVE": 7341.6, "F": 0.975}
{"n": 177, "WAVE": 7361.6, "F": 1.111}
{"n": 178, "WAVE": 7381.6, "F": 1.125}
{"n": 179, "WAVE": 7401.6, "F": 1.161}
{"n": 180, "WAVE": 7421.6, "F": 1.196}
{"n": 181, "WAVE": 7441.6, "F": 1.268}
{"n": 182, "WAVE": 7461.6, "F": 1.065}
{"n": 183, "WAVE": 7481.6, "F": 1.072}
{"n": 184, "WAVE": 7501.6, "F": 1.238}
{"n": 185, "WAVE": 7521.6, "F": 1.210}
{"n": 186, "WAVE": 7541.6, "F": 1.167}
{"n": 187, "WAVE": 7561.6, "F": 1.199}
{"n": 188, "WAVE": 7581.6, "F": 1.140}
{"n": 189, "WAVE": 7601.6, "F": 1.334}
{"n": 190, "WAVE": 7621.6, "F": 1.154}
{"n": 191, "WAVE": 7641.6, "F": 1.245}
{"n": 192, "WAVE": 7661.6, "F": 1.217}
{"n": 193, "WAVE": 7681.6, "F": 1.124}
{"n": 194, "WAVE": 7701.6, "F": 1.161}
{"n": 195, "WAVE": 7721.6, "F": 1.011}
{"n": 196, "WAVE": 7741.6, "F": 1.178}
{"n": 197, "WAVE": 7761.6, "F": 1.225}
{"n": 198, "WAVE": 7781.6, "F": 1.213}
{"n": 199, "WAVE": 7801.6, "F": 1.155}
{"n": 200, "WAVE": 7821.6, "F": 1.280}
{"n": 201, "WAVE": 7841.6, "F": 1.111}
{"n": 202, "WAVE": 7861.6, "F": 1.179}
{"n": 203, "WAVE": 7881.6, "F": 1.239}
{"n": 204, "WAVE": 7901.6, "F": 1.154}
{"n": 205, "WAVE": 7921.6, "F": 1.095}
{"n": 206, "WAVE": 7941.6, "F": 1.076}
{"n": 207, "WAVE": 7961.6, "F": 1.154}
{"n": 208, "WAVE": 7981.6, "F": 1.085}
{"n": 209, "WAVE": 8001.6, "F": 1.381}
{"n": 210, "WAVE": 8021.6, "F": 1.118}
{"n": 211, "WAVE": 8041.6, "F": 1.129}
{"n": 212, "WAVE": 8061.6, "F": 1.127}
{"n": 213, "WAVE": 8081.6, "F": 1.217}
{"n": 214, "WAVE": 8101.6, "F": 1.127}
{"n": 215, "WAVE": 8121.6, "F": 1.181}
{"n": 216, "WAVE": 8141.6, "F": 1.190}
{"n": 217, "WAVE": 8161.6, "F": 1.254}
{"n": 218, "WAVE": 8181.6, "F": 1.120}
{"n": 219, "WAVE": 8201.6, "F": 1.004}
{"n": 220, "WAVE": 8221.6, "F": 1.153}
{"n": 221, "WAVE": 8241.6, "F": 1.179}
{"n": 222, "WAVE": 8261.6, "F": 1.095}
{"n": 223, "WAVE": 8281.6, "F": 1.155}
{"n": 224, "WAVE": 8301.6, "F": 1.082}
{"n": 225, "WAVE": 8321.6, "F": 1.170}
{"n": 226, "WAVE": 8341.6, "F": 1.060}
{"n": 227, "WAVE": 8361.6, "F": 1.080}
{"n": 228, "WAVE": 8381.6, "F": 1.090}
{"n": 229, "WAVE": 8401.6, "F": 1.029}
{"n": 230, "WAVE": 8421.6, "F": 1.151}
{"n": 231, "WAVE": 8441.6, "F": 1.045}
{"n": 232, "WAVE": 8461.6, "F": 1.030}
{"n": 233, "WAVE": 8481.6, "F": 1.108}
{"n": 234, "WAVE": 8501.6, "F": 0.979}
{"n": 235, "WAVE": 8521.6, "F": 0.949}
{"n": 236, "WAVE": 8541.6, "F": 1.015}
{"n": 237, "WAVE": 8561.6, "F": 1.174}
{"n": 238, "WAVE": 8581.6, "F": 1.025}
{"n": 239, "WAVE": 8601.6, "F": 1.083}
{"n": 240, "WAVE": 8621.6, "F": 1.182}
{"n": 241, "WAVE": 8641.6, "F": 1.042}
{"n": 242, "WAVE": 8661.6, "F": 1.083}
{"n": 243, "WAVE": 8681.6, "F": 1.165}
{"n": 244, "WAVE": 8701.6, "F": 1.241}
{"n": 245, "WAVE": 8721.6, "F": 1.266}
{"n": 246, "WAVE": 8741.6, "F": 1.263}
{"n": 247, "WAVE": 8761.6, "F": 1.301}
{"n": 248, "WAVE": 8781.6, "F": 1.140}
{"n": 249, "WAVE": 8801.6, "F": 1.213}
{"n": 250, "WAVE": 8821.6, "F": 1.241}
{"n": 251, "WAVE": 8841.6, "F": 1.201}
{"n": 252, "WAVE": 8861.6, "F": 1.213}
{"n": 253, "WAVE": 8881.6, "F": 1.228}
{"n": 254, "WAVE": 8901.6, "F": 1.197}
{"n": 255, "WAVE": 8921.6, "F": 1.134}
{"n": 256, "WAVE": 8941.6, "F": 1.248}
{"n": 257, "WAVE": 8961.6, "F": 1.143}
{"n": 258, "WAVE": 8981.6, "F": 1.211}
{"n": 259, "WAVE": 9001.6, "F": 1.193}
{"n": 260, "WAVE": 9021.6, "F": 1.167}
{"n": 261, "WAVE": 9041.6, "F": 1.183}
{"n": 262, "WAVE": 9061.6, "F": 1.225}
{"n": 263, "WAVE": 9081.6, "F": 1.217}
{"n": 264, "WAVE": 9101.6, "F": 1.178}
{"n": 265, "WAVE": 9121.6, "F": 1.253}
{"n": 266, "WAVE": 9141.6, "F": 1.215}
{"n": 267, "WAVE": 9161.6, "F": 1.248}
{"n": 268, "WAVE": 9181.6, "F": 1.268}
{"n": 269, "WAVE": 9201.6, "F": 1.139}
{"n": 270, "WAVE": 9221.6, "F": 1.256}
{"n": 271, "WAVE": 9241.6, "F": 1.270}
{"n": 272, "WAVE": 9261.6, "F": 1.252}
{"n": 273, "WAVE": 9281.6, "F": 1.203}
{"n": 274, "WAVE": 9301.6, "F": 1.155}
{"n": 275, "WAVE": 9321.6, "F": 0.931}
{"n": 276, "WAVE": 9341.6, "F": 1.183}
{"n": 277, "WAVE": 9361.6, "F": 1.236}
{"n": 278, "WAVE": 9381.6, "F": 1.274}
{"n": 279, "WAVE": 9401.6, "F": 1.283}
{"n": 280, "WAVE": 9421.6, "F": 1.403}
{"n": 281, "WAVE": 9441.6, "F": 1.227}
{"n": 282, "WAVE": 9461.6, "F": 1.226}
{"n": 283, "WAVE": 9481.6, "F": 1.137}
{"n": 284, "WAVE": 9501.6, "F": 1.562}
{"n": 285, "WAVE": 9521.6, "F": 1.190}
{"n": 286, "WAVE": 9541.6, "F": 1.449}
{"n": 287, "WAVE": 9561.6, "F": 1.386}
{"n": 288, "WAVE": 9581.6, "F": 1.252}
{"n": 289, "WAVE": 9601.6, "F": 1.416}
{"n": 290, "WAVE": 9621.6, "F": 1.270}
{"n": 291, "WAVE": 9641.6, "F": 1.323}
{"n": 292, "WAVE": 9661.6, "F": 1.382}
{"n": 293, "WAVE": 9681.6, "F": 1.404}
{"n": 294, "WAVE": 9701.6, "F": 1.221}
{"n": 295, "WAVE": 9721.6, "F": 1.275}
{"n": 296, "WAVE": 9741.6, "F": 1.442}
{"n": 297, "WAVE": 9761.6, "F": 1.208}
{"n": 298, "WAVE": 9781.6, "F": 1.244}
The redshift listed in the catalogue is 0.65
